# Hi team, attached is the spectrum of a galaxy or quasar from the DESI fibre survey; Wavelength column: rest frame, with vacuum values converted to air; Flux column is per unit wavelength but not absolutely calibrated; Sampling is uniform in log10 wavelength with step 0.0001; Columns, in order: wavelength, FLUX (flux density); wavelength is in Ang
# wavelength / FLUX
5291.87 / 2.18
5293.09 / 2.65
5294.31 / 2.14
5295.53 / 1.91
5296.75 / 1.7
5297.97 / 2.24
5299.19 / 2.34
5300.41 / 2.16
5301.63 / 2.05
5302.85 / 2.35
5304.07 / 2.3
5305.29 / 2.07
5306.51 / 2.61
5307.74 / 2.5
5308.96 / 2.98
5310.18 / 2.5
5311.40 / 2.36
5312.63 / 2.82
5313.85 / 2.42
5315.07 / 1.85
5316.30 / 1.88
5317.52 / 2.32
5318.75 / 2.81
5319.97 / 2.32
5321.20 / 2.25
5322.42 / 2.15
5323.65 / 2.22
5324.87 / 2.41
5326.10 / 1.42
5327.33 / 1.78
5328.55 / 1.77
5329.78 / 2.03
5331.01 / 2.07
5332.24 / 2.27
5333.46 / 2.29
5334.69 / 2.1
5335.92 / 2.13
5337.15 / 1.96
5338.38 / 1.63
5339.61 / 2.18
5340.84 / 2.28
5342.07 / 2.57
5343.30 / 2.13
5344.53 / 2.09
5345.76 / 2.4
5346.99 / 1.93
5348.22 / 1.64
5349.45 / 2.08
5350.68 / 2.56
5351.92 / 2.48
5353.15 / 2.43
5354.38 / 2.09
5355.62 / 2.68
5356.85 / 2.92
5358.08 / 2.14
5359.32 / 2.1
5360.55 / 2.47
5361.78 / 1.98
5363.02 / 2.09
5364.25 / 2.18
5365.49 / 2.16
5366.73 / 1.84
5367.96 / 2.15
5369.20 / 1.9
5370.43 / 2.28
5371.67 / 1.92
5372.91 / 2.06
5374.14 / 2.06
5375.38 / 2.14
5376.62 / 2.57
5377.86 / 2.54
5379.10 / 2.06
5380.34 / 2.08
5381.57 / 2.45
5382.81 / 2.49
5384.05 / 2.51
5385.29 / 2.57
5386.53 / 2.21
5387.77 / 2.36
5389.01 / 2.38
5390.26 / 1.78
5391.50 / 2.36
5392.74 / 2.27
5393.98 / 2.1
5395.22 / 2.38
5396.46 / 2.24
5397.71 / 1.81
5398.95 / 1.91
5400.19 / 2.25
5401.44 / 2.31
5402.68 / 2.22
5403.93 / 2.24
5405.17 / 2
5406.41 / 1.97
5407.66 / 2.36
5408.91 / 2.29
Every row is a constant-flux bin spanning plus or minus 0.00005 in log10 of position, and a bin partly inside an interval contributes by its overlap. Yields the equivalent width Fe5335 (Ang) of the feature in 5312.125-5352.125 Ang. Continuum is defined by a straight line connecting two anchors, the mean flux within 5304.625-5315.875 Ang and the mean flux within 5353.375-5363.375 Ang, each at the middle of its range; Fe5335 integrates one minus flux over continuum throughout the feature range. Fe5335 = 3.9 Ang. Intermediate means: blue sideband 2.45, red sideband 2.32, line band 2.15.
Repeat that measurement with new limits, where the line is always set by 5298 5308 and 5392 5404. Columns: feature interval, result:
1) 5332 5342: 0.5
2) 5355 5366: -0.4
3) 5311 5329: 0.6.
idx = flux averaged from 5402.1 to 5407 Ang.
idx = 2.11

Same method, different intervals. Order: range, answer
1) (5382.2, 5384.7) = 2.5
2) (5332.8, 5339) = 2.02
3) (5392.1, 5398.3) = 2.16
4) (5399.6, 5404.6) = 2.25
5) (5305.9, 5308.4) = 2.56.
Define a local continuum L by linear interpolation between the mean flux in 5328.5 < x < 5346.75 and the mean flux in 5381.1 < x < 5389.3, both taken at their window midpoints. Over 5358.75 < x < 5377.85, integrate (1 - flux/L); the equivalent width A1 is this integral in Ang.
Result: 1.5 Ang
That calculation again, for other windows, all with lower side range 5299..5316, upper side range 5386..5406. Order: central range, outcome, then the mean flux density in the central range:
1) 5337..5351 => 1.1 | 2.12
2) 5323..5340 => 2.2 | 2.02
